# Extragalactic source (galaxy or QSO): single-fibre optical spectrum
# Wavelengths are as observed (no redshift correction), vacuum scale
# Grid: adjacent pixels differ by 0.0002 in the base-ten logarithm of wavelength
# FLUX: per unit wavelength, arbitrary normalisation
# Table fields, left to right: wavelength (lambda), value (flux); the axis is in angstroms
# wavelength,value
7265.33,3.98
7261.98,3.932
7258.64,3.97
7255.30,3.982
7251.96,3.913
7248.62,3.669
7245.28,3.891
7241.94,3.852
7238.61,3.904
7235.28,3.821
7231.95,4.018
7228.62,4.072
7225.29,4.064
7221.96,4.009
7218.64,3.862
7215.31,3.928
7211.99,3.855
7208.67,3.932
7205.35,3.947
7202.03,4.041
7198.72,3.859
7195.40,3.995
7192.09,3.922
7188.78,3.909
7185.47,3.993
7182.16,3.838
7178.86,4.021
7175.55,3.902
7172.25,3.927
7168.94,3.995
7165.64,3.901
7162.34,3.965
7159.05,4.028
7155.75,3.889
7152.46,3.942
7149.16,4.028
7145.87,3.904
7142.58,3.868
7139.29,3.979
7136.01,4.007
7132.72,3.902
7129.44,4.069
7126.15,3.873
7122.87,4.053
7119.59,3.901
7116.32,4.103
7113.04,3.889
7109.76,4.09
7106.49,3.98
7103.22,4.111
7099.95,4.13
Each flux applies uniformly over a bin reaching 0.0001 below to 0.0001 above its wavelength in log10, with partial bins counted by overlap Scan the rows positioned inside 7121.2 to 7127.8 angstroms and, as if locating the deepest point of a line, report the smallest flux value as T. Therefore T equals 3.873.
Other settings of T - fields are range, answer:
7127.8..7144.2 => 3.868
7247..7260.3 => 3.669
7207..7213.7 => 3.855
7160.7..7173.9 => 3.901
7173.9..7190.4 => 3.838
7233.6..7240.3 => 3.821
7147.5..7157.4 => 3.889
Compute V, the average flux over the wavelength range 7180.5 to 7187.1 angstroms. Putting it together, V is 3.92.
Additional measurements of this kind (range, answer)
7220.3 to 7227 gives 4.03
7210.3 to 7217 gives 3.89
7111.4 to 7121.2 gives 3.97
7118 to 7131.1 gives 3.97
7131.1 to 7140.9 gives 3.96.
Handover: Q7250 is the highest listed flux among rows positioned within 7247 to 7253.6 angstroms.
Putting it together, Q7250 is 3.913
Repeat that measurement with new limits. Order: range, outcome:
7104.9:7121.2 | 4.103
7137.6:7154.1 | 4.028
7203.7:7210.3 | 3.947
